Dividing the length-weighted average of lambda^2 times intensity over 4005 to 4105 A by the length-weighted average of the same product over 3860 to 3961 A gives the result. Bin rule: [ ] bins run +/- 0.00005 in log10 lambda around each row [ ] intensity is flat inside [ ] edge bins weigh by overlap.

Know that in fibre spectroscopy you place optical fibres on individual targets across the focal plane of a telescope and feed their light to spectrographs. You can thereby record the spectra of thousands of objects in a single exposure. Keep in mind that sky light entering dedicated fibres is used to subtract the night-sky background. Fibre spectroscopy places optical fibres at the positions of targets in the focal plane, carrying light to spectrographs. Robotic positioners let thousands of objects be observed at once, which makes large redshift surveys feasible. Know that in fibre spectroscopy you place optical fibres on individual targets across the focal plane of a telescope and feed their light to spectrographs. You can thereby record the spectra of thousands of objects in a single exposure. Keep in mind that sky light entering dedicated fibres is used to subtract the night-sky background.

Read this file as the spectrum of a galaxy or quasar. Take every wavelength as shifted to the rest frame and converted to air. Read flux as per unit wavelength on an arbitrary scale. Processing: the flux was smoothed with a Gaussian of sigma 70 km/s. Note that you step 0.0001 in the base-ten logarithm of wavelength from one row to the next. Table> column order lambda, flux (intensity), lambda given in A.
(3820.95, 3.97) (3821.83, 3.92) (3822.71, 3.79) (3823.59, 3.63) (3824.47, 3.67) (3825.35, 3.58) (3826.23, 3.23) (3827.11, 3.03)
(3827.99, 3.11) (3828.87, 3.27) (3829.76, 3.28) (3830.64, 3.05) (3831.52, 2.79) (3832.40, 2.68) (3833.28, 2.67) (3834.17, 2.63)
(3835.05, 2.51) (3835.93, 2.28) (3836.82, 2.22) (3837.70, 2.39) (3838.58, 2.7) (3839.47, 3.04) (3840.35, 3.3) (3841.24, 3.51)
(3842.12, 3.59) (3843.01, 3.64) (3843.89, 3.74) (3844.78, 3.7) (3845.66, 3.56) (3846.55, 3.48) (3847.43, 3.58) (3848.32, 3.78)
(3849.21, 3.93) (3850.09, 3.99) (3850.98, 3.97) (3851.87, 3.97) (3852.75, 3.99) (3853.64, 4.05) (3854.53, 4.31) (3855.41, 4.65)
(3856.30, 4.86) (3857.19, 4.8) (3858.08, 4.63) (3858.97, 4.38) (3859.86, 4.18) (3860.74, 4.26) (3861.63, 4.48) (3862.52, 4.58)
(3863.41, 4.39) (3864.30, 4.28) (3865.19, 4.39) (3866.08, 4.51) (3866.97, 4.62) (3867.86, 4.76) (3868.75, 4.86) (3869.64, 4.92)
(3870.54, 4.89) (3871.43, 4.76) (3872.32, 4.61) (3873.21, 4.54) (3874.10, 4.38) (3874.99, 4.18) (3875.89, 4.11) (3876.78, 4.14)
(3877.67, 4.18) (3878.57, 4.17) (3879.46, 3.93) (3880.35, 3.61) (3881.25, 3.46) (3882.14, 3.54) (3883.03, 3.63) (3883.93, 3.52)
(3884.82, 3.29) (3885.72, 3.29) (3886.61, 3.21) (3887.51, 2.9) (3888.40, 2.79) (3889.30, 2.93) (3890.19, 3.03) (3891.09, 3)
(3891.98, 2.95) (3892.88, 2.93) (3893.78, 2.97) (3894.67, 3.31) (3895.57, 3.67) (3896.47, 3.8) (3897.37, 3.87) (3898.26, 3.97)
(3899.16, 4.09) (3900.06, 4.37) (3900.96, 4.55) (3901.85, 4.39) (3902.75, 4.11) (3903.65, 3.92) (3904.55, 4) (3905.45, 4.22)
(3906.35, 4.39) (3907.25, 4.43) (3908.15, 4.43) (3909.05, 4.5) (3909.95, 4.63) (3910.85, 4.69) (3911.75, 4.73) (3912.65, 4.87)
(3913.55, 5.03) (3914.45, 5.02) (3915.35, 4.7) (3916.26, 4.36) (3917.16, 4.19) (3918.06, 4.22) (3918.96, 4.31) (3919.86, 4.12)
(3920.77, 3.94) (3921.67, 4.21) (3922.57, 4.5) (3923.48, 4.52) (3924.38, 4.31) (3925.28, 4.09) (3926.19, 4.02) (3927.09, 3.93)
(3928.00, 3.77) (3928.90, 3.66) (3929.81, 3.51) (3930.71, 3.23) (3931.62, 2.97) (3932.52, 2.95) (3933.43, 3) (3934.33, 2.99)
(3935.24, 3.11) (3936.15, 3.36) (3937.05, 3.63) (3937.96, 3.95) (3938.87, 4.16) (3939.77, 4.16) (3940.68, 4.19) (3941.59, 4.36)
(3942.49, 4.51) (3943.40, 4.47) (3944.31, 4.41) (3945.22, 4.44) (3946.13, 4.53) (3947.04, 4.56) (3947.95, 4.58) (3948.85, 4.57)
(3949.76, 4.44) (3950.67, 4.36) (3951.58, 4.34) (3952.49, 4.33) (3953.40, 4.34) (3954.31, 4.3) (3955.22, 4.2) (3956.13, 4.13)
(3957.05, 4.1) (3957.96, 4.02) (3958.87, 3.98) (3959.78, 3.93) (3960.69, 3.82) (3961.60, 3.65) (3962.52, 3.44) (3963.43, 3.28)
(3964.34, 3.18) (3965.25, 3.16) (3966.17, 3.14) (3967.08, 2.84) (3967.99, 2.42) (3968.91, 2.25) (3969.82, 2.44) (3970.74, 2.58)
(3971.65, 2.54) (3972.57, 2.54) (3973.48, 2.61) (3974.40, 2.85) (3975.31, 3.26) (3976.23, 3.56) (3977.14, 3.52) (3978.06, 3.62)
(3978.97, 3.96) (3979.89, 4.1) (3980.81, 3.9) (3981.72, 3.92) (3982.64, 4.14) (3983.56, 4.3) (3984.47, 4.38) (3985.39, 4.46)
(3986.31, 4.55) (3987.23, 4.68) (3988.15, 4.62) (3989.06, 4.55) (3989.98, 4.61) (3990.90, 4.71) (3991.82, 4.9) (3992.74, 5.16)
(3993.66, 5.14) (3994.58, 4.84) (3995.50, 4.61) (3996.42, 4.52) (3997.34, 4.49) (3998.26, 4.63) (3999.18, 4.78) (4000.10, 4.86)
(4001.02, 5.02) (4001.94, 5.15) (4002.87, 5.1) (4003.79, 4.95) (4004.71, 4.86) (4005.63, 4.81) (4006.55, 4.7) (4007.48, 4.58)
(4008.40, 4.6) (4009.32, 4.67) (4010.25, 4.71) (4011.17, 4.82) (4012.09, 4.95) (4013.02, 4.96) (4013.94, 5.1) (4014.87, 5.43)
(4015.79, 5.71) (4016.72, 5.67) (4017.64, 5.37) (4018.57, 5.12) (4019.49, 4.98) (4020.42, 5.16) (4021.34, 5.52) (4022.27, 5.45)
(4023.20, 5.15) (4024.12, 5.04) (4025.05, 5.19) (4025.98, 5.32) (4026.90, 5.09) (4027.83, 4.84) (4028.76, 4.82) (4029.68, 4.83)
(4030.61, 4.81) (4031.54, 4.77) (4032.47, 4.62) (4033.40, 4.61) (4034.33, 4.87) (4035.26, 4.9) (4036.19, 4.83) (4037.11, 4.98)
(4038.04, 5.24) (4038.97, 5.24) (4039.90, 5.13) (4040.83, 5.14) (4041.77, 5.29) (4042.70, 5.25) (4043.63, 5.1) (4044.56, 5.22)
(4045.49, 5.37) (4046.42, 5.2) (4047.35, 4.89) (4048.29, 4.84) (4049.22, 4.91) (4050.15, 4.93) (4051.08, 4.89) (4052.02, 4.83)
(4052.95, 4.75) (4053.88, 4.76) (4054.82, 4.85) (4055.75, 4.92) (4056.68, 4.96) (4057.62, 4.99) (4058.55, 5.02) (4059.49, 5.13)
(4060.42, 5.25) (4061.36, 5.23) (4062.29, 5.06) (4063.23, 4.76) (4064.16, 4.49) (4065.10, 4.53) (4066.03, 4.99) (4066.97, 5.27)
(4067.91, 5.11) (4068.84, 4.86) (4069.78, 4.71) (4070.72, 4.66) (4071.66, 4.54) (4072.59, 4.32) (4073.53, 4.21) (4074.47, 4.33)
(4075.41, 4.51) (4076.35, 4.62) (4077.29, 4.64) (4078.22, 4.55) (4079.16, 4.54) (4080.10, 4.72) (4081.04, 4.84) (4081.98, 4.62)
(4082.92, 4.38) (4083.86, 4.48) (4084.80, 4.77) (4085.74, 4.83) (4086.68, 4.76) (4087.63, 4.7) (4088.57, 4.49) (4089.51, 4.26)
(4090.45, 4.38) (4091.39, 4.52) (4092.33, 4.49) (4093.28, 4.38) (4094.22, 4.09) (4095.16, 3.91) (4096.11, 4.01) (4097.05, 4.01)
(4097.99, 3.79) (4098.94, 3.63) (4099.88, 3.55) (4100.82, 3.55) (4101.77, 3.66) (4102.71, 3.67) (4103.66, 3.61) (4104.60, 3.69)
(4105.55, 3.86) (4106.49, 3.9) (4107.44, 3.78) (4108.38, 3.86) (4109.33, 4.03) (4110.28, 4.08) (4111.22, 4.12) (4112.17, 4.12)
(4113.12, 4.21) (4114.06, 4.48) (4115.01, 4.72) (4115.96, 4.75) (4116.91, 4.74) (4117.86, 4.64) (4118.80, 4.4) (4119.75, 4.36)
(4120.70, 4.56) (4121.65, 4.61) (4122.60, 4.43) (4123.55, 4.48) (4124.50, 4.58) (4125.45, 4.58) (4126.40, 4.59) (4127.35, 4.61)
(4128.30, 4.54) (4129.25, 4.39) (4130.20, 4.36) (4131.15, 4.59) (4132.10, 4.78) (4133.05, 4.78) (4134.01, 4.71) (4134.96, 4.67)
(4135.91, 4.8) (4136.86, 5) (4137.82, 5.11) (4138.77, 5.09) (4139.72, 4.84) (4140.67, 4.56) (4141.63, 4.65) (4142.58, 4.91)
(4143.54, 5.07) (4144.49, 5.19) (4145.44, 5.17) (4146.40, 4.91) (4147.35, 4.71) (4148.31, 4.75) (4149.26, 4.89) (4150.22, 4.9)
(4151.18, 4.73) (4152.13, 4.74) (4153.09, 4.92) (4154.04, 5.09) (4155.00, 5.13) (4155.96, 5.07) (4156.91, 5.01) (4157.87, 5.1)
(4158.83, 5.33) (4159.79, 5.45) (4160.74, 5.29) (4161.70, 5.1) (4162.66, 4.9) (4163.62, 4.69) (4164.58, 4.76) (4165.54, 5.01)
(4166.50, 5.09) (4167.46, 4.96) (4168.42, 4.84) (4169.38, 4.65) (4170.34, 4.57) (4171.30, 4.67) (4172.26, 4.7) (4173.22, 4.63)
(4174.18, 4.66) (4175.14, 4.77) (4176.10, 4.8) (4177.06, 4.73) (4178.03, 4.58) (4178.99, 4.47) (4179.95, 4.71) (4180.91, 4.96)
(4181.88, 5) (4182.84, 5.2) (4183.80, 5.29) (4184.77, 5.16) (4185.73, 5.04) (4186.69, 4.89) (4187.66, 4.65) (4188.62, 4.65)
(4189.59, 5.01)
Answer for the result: 1.3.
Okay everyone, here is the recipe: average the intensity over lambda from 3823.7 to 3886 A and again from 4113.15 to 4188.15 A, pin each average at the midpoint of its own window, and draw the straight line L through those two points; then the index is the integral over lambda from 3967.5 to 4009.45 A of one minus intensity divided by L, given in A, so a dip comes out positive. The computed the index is 1.0 A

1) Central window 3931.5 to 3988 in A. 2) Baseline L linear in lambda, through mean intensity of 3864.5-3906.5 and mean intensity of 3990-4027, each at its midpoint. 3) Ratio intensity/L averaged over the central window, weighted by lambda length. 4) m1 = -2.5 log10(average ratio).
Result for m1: 0.21 mag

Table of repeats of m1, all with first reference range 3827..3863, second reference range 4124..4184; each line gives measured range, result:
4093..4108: 0.210 mag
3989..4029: -0.170 mag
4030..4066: -0.128 mag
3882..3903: 0.083 mag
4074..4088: -0.017 mag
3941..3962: -0.069 mag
